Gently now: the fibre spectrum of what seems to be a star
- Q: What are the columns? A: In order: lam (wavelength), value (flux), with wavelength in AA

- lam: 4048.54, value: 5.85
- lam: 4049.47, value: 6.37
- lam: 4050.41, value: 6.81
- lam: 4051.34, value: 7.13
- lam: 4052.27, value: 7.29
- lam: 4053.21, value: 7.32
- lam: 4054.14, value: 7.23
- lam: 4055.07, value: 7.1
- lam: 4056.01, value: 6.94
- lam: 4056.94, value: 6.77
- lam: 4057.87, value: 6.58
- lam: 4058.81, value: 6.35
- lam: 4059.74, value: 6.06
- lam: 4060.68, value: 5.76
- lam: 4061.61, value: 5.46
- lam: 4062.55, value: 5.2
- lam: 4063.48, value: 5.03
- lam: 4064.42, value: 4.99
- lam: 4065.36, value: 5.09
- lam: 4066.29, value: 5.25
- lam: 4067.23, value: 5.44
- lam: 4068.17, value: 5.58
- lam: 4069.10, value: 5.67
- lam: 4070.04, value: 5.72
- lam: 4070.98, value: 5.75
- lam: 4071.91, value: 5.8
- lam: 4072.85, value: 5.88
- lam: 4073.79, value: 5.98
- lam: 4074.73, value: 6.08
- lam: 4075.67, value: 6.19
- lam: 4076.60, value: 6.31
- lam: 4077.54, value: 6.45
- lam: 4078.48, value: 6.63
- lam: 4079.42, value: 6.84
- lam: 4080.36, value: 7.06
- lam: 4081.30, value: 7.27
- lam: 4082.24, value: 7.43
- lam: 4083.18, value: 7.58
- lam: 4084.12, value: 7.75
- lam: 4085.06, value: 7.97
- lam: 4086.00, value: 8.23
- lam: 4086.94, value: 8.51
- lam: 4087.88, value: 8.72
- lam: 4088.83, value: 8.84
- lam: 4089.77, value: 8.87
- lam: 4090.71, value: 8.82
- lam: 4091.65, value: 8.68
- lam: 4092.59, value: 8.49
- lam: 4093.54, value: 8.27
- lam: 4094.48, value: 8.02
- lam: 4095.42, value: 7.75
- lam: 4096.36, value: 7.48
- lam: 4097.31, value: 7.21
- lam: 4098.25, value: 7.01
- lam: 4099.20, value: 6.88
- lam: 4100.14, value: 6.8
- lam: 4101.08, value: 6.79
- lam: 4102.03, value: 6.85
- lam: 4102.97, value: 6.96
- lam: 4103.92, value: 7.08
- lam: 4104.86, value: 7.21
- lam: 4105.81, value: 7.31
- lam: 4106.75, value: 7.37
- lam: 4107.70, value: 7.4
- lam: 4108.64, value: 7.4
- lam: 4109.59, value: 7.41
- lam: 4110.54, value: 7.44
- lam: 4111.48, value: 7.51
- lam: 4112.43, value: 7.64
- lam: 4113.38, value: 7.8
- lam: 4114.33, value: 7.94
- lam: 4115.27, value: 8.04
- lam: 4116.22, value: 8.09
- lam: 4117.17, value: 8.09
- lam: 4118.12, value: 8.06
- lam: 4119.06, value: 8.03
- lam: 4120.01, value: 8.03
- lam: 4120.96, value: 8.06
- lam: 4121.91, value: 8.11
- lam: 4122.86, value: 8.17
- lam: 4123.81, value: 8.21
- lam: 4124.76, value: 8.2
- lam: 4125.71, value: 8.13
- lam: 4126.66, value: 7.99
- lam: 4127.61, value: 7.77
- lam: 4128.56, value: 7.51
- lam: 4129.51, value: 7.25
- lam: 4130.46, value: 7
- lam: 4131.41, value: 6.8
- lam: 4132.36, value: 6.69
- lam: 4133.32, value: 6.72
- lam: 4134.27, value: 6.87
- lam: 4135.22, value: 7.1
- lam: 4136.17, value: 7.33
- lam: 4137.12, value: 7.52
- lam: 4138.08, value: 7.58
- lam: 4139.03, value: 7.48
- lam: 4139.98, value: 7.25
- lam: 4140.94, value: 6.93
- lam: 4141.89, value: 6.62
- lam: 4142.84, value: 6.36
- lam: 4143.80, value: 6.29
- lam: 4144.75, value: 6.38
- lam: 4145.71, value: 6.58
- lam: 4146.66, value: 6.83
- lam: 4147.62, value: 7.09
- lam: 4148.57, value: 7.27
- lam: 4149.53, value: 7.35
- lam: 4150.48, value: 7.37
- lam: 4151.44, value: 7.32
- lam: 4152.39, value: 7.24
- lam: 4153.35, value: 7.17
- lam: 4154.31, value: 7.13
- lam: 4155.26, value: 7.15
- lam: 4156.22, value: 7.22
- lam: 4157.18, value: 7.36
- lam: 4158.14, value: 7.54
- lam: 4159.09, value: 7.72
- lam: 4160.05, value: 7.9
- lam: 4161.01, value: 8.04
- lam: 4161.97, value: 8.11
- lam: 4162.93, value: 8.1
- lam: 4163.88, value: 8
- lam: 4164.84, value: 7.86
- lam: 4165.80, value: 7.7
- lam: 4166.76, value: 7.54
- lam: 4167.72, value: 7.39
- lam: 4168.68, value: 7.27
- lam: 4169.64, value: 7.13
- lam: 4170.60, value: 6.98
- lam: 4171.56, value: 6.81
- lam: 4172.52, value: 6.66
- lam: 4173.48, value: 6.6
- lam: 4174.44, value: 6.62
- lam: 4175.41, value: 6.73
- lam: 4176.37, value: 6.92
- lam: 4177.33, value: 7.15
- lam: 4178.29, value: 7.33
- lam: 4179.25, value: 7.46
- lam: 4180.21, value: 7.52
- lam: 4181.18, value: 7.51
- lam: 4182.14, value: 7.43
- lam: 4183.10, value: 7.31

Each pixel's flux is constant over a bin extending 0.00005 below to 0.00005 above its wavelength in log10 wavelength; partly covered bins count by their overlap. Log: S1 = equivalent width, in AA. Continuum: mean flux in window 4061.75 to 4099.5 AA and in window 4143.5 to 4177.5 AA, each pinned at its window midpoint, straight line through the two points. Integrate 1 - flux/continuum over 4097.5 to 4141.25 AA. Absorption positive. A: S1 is -2.5 AA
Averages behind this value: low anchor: 6.91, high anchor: 7.24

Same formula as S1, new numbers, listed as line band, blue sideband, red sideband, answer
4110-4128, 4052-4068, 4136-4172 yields -3.0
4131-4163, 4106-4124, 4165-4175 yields 0.9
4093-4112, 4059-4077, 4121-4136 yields -1.7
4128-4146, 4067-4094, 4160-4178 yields 0.7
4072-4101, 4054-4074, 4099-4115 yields -3.5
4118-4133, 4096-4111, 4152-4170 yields -0.9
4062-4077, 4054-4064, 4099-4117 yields 1.9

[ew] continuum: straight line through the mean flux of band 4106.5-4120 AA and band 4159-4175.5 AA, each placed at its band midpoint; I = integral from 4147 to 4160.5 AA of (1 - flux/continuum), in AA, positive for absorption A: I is 0.3 AA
